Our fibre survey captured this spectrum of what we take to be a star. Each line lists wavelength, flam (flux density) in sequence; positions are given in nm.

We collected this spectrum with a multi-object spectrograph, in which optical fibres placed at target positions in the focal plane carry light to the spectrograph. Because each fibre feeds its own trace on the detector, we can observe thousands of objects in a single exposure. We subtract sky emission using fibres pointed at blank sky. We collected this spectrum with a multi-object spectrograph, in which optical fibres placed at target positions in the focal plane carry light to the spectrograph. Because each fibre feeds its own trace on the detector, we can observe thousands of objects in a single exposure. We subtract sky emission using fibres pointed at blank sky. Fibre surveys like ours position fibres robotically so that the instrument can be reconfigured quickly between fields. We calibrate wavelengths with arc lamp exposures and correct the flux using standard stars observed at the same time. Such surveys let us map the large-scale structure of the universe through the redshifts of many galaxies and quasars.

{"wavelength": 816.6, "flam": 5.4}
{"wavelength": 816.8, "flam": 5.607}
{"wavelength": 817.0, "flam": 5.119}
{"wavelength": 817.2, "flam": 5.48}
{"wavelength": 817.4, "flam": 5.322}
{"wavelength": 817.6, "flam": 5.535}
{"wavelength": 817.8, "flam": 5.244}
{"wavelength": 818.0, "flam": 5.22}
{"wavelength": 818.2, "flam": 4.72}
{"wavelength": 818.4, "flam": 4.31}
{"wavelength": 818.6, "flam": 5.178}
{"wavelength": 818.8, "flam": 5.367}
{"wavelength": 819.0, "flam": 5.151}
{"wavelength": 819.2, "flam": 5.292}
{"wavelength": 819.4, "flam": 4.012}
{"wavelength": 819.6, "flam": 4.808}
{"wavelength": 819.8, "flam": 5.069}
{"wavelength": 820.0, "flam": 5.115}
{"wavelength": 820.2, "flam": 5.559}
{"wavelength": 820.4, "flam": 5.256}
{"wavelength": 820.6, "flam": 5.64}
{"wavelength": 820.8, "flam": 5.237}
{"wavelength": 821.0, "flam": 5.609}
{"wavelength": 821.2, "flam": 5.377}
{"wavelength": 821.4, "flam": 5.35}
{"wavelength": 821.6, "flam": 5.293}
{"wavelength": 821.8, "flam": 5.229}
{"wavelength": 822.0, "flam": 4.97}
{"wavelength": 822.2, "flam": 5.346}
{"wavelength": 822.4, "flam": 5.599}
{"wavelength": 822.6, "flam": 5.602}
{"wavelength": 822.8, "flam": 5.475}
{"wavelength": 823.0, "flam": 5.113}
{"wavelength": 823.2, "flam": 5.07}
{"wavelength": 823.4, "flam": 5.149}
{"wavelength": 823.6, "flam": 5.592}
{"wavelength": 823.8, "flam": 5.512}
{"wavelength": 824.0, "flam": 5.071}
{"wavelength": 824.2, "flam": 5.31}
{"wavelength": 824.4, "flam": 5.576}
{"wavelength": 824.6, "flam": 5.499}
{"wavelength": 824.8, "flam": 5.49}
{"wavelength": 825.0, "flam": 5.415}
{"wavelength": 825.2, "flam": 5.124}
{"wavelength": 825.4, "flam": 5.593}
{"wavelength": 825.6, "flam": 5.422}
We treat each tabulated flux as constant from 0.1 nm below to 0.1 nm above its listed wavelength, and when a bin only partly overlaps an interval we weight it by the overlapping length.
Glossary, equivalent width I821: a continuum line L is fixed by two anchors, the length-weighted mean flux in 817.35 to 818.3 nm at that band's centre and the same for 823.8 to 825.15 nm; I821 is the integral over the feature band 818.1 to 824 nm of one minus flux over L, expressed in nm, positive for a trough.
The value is 0.10 nm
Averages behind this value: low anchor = 5.2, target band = 5.2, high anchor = 5.39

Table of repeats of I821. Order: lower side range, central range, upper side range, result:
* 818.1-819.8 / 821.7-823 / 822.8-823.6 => -0.05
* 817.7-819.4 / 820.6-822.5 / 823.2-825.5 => -0.06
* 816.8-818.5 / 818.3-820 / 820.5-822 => 0.11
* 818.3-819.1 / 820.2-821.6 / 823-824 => -0.08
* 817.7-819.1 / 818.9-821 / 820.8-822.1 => 0.01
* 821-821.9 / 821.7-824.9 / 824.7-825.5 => 0.02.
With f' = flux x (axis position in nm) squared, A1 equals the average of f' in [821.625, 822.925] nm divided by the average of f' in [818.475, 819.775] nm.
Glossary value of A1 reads 1.09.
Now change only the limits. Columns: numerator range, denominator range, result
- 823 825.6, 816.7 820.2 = 1.07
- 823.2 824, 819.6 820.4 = 1.04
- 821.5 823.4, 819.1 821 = 1.04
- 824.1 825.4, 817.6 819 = 1.09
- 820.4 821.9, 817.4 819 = 1.06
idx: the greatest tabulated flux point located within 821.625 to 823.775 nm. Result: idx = 5.602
